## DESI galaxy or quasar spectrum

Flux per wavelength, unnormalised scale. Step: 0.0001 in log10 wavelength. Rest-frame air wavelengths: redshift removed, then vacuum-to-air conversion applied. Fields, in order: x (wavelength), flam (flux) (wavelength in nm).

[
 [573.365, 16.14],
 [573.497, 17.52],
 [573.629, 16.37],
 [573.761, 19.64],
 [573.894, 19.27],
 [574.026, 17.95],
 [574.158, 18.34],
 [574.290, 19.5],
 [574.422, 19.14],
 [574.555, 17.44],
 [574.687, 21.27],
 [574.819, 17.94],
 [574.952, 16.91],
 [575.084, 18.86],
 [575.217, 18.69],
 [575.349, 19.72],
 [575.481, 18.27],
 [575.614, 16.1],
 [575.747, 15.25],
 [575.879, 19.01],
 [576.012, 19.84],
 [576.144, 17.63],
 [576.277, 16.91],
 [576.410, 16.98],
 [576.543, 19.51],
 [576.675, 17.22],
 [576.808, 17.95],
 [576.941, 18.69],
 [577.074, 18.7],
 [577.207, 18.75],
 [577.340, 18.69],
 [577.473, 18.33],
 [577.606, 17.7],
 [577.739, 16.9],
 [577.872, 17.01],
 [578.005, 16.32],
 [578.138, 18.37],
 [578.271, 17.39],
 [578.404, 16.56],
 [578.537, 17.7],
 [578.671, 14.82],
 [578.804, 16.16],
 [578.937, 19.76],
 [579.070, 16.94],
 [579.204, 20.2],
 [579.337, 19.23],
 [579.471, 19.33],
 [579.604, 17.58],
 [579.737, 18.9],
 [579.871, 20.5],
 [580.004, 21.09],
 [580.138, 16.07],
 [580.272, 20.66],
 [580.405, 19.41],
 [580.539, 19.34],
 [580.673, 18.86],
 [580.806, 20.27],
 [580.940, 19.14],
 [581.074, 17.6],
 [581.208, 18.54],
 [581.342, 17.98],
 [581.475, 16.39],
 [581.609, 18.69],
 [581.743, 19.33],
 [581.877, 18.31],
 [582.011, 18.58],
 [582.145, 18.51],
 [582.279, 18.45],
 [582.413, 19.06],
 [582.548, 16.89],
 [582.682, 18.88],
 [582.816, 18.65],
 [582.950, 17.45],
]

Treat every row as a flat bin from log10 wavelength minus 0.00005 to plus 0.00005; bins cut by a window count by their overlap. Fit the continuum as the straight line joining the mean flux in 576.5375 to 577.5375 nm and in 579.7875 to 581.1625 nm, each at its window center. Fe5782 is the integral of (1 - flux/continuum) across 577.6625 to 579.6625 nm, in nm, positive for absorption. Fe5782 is 0.13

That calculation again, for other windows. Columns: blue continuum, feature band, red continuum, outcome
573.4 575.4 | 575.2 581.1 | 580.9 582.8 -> 0.06 nm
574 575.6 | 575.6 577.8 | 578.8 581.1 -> 0.10 nm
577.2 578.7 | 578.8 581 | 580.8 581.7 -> -0.15 nm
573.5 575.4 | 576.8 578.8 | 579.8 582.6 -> 0.12 nm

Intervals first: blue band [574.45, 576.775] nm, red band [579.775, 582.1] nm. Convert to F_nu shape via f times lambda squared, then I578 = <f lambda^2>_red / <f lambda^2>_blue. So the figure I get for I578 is 1.06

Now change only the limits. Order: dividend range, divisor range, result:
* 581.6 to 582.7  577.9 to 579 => 1.09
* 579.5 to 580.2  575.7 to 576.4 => 1.08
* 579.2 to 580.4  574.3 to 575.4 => 1.04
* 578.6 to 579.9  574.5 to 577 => 1.02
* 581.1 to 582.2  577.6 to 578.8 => 1.09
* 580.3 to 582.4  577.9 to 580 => 1.04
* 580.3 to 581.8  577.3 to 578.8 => 1.10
